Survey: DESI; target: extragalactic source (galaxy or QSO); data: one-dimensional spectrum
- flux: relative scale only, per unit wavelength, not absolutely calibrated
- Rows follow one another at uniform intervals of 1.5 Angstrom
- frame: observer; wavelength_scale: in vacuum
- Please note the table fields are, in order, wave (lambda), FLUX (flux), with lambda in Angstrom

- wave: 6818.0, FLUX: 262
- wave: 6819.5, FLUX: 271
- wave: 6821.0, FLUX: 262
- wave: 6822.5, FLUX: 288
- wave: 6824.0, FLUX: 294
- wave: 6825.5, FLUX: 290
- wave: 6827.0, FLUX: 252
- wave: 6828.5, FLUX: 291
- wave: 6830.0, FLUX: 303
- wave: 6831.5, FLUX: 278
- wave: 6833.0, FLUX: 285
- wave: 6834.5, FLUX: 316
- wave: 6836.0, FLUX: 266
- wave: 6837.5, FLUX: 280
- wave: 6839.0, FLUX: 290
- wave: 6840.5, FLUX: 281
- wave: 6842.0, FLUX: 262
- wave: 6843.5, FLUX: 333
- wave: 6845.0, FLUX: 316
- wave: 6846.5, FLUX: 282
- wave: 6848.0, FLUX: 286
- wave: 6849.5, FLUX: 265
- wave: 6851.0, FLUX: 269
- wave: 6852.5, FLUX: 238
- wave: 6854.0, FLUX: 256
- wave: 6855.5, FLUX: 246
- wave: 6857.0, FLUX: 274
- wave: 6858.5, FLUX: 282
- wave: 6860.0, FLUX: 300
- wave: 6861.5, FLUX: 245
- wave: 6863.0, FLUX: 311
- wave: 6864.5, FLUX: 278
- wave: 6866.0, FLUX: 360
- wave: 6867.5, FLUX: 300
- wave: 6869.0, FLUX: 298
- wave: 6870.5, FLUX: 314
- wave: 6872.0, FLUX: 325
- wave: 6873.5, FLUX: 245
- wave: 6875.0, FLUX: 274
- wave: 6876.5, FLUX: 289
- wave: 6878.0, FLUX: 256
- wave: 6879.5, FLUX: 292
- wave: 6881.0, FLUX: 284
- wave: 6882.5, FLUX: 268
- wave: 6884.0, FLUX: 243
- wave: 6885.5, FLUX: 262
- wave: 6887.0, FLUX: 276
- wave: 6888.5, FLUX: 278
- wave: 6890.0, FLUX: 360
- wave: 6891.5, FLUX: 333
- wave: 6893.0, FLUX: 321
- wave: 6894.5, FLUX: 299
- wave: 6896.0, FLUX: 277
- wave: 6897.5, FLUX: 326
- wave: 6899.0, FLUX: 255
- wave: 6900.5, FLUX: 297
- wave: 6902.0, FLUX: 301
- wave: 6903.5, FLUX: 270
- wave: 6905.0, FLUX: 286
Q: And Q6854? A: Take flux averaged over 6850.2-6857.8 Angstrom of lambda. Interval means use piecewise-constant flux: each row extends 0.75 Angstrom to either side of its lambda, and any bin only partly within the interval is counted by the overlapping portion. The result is 257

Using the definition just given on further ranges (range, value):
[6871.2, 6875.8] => 282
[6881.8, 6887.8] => 262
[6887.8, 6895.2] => 319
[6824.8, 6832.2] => 283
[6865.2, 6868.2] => 330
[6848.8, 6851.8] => 267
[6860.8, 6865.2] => 278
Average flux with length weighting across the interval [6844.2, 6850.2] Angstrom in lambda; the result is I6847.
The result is 288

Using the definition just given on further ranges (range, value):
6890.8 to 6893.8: 326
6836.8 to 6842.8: 279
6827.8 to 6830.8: 297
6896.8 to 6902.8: 294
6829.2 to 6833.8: 289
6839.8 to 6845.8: 298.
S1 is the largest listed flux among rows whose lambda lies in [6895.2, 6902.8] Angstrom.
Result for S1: 326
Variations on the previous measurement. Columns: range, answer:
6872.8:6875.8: 274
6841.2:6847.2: 333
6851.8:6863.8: 311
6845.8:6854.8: 286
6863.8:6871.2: 360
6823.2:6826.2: 294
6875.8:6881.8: 292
